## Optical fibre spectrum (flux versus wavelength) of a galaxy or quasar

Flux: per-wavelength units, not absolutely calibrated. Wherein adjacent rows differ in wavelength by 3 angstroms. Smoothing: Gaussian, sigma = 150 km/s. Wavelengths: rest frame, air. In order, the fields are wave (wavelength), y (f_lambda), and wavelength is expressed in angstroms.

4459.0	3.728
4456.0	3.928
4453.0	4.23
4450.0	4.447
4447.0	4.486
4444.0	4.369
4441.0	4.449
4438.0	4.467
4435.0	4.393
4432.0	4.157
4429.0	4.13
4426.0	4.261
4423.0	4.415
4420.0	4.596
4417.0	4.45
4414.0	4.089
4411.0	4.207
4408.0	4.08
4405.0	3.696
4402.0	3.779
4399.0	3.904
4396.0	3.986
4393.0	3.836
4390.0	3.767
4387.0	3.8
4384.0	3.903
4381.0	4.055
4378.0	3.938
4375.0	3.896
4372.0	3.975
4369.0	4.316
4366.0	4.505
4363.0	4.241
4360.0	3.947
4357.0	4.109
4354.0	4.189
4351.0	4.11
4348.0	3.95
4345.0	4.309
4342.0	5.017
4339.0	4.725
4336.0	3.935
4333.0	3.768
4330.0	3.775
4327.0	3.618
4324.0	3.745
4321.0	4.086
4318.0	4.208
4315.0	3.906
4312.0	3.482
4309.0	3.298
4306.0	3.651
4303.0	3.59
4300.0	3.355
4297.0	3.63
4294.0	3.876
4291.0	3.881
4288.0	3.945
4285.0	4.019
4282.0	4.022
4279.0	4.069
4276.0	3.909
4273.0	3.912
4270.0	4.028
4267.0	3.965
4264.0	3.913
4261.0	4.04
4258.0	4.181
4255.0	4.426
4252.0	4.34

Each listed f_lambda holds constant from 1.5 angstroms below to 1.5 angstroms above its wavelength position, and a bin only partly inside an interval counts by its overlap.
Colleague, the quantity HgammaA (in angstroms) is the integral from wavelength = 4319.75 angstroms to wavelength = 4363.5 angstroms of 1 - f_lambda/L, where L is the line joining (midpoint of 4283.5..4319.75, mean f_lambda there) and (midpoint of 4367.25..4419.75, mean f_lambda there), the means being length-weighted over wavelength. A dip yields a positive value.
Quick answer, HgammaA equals -2.8 angstroms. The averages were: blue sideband 3.74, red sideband 4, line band 4.1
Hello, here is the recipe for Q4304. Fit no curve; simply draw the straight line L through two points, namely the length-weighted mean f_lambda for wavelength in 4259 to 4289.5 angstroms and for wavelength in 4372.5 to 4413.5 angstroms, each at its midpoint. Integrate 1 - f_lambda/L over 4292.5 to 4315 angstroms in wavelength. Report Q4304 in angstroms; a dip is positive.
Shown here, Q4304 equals 2.2 angstroms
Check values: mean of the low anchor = 3.99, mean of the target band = 3.58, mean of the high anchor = 3.92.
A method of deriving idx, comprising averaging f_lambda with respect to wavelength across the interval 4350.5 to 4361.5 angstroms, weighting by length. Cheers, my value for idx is 4.09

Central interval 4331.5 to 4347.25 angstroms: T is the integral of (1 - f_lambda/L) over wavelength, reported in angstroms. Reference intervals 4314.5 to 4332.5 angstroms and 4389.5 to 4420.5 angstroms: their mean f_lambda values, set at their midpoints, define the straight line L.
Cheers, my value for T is -1.7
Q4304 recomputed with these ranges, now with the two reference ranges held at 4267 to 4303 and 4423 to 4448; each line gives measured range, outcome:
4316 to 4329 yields 0.3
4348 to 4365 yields -0.1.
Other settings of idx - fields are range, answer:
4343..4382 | 4.13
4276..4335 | 3.79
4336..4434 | 4.13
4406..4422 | 4.27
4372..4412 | 3.91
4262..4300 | 3.91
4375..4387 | 3.94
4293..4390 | 3.96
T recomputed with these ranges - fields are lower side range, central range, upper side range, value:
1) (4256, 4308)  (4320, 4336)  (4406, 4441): 0.8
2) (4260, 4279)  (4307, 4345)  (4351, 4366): 1.1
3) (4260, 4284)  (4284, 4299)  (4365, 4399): 0.5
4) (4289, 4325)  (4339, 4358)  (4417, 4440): -1.8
